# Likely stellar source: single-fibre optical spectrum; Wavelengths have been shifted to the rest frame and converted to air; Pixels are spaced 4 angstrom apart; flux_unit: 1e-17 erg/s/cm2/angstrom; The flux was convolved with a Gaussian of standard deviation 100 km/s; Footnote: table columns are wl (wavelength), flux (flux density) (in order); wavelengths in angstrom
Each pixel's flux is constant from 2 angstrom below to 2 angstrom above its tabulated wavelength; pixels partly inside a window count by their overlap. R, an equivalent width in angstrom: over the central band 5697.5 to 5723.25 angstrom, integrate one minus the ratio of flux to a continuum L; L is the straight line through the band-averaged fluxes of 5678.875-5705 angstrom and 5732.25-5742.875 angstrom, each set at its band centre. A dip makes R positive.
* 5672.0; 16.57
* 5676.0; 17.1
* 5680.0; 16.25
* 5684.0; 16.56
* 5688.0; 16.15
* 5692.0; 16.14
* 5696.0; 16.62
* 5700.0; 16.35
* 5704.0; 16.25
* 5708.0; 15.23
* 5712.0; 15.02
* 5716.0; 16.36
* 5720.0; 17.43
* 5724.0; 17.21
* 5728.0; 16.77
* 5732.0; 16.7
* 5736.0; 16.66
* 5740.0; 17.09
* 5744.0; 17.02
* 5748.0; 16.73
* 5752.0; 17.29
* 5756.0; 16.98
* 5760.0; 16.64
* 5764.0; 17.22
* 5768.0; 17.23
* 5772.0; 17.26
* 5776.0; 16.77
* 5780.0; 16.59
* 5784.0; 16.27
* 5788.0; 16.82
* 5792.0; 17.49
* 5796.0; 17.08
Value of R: 0.6 angstrom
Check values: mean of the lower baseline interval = 16.3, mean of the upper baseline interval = 16.9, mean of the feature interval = 16.2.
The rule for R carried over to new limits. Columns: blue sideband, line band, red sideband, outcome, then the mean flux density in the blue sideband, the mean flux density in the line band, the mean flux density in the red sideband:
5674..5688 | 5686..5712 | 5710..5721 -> 0.5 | 16.6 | 16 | 16.2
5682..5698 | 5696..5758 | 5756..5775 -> 0.4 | 16.4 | 16.6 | 17.1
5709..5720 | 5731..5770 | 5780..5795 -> -1.4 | 16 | 17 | 16.8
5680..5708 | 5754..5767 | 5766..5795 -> -0.2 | 16.3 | 17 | 16.9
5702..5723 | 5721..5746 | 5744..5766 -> -0.6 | 16.1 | 16.9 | 17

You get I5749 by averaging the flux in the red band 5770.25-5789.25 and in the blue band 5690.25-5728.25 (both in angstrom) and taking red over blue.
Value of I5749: 1.03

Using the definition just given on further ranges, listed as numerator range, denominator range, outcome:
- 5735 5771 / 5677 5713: 1.05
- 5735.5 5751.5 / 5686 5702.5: 1.04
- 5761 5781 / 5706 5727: 1.05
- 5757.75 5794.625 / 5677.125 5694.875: 1.04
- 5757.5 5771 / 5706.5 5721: 1.07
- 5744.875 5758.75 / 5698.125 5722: 1.05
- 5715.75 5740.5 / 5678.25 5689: 1.04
